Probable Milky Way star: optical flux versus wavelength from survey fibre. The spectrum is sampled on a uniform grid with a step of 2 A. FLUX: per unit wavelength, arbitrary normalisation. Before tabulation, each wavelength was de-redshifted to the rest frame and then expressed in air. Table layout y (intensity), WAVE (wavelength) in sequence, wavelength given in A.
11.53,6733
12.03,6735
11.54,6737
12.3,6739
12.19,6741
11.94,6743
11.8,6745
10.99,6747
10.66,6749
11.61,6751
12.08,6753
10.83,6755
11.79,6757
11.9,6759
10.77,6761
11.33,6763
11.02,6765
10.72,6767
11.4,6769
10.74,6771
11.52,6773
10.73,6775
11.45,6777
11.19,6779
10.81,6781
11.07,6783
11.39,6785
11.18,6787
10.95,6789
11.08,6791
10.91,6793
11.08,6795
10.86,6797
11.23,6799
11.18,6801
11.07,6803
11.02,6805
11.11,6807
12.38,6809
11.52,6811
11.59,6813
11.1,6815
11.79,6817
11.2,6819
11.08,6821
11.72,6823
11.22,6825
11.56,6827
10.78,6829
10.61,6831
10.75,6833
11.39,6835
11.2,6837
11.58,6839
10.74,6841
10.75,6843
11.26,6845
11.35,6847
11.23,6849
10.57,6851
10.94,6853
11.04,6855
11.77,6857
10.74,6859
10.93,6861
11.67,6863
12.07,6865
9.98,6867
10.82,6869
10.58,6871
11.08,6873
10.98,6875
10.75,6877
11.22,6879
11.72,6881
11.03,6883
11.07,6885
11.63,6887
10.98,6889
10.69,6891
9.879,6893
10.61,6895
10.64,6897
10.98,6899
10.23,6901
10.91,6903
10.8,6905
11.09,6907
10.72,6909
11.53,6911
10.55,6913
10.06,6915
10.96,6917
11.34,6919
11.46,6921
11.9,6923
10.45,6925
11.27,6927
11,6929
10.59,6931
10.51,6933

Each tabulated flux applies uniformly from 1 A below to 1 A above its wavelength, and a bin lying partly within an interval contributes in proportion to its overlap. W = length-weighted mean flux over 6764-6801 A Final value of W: 11.1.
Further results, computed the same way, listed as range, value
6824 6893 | 11.1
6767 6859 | 11.2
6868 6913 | 10.9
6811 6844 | 11.2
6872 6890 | 11.2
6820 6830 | 11.3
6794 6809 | 11.2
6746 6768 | 11.2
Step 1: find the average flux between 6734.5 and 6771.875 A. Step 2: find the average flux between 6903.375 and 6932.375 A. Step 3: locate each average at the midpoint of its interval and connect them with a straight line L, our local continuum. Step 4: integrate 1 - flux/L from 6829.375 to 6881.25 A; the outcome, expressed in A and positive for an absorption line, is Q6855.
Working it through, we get 0.5 A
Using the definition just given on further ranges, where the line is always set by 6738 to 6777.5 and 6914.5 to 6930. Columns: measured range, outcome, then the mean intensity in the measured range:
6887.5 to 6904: 0.73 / 10.6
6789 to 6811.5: 0.21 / 11.2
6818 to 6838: 0.19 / 11.2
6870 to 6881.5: 0.15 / 11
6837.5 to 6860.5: 0.27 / 11.1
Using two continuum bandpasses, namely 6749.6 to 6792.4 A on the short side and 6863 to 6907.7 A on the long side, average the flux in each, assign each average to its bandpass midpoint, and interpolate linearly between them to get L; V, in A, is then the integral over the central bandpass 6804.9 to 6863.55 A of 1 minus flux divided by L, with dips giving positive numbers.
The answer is -0.9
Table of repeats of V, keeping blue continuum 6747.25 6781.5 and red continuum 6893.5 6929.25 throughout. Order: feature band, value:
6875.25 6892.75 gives -0.2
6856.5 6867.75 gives -0.2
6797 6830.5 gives -0.6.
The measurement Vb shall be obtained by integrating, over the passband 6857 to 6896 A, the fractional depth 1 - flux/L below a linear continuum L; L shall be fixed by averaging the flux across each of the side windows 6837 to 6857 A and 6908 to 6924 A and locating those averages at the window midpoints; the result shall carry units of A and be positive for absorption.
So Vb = 0.3 A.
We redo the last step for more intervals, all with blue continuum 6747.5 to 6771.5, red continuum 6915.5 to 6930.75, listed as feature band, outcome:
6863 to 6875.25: 0.2 A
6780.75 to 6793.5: 0.2 A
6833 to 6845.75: 0.1 A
